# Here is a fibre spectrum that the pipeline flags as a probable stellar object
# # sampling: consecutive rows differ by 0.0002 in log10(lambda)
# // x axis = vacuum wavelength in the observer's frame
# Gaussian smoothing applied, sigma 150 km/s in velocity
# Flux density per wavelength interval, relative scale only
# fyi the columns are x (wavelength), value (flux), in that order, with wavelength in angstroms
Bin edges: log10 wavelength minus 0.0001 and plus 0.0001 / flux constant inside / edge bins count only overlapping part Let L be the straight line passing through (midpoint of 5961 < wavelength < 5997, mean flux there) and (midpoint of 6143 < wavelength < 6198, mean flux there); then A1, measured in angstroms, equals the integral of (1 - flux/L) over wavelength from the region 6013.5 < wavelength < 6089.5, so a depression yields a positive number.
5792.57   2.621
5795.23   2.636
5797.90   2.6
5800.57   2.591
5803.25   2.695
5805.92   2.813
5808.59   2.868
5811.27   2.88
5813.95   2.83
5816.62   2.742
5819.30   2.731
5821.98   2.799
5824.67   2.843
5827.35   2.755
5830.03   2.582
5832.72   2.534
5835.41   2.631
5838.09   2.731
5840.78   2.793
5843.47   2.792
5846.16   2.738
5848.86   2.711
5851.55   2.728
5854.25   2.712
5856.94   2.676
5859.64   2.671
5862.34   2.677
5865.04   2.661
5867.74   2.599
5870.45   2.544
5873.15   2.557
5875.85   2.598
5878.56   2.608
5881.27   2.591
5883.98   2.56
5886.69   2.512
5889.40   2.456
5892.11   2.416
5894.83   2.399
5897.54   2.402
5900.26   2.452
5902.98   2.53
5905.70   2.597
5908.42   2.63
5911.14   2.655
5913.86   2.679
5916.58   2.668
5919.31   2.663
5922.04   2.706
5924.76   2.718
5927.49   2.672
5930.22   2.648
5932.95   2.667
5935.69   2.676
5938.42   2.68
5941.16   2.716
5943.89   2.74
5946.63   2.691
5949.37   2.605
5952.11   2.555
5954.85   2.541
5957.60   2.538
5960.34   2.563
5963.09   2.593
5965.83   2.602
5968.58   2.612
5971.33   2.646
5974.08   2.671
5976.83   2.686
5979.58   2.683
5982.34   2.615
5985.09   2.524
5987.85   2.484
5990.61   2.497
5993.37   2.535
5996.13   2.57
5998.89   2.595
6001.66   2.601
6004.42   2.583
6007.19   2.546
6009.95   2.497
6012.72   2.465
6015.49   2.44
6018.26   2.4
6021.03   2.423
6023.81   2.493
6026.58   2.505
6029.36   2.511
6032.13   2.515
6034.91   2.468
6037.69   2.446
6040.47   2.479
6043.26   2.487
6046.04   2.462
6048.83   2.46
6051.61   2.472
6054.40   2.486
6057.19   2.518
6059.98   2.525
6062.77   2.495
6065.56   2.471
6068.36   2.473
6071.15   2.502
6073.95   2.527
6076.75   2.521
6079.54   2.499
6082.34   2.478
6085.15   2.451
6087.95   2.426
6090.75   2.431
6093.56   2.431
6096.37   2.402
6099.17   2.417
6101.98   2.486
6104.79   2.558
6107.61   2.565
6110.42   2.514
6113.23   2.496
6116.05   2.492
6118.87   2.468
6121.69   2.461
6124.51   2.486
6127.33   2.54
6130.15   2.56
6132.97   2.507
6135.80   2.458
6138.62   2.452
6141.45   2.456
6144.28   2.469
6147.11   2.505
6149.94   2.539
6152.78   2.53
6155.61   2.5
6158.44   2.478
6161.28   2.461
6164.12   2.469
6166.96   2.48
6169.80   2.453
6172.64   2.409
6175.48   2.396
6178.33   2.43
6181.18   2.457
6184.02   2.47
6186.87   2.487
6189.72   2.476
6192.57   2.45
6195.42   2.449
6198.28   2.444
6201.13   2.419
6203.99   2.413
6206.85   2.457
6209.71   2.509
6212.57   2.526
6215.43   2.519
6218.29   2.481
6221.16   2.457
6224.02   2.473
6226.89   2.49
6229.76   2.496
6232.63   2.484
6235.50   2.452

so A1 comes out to 2.0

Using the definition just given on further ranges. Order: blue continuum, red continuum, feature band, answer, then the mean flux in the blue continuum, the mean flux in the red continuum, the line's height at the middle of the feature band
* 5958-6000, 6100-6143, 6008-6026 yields 0.8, 2.59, 2.5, 2.57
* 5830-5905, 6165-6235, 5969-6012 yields -0.5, 2.6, 2.46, 2.55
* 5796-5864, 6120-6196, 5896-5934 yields 0.6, 2.72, 2.48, 2.66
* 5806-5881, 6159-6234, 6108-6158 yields 0.2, 2.7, 2.46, 2.51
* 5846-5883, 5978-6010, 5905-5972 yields -1.1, 2.64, 2.56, 2.6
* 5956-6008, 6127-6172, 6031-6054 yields 0.7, 2.59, 2.49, 2.55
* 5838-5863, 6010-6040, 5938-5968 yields -0.5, 2.72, 2.47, 2.57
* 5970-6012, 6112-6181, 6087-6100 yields 0.5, 2.58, 2.48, 2.51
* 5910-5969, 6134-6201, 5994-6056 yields 2.0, 2.65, 2.47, 2.58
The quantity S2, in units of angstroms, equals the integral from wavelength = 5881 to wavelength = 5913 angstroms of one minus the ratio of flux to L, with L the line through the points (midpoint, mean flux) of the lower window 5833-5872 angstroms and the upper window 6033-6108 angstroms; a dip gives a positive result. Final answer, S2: 1.5 angstroms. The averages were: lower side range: 2.69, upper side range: 2.48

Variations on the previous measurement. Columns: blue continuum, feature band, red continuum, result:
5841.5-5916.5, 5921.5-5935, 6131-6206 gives -0.54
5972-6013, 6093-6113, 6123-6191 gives 0.20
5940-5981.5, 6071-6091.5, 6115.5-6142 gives 0.40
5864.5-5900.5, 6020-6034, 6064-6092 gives 0.00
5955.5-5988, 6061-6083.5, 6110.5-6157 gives 0.36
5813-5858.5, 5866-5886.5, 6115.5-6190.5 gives 0.88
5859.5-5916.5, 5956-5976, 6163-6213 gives -0.57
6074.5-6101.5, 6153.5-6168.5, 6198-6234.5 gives -0.08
